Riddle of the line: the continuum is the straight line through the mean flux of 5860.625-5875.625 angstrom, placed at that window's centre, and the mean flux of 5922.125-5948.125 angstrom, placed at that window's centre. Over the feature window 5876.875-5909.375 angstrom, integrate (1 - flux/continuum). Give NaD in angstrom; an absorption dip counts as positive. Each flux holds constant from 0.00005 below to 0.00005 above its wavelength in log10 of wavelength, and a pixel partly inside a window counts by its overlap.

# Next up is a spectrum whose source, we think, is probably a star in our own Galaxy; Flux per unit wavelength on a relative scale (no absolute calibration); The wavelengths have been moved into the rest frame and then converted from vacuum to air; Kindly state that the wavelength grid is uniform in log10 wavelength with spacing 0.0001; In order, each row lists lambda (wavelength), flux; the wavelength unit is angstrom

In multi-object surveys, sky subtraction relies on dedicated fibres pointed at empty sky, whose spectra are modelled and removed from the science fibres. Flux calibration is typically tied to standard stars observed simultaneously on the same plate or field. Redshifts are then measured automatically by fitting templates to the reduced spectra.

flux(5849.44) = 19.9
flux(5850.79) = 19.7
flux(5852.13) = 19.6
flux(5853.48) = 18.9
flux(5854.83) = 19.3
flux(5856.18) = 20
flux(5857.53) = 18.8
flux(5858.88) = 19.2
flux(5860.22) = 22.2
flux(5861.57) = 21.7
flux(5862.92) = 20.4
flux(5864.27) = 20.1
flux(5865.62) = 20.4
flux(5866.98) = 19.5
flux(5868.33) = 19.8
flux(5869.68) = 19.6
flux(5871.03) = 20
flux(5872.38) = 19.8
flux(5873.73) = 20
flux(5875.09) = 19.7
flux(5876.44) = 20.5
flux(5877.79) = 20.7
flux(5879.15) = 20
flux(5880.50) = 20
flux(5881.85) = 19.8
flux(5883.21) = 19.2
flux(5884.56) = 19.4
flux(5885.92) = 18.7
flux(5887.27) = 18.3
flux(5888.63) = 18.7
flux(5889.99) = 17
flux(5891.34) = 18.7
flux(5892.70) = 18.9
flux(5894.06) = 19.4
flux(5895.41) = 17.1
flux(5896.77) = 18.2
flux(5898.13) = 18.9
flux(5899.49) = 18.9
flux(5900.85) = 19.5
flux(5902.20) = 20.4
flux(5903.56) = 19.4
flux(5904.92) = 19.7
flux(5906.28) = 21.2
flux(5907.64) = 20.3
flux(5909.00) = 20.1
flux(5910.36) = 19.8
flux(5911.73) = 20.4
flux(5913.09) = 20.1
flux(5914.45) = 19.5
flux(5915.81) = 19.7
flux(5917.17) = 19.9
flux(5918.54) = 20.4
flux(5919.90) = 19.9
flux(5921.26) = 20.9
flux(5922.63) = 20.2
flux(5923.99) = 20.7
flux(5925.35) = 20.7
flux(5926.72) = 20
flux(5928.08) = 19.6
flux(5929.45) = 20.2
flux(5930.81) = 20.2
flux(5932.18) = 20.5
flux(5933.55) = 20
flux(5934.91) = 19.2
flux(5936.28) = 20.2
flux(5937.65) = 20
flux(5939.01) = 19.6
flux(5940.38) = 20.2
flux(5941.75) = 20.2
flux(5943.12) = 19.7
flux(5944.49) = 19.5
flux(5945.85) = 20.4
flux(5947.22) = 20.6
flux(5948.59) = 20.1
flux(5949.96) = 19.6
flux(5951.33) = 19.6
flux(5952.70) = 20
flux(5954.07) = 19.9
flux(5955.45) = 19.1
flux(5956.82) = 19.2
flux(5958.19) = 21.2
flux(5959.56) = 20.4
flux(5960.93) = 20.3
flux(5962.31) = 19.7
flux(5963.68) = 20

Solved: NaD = 1.4 angstrom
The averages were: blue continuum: 20.1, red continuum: 20.1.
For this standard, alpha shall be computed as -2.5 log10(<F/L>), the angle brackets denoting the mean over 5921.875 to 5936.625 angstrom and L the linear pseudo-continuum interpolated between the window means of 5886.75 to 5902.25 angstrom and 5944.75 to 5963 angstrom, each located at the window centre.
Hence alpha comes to -0.04 mag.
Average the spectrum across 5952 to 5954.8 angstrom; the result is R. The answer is 19.9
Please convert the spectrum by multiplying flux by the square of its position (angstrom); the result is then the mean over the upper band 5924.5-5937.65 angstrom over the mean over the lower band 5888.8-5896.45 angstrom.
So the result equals 1.1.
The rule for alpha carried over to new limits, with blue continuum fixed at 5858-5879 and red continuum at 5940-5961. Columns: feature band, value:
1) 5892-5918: 0.03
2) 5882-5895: 0.08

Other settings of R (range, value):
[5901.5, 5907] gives 20.2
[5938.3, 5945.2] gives 19.9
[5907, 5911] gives 20.1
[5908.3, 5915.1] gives 20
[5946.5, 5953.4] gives 20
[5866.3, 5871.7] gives 19.7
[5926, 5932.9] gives 20.1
